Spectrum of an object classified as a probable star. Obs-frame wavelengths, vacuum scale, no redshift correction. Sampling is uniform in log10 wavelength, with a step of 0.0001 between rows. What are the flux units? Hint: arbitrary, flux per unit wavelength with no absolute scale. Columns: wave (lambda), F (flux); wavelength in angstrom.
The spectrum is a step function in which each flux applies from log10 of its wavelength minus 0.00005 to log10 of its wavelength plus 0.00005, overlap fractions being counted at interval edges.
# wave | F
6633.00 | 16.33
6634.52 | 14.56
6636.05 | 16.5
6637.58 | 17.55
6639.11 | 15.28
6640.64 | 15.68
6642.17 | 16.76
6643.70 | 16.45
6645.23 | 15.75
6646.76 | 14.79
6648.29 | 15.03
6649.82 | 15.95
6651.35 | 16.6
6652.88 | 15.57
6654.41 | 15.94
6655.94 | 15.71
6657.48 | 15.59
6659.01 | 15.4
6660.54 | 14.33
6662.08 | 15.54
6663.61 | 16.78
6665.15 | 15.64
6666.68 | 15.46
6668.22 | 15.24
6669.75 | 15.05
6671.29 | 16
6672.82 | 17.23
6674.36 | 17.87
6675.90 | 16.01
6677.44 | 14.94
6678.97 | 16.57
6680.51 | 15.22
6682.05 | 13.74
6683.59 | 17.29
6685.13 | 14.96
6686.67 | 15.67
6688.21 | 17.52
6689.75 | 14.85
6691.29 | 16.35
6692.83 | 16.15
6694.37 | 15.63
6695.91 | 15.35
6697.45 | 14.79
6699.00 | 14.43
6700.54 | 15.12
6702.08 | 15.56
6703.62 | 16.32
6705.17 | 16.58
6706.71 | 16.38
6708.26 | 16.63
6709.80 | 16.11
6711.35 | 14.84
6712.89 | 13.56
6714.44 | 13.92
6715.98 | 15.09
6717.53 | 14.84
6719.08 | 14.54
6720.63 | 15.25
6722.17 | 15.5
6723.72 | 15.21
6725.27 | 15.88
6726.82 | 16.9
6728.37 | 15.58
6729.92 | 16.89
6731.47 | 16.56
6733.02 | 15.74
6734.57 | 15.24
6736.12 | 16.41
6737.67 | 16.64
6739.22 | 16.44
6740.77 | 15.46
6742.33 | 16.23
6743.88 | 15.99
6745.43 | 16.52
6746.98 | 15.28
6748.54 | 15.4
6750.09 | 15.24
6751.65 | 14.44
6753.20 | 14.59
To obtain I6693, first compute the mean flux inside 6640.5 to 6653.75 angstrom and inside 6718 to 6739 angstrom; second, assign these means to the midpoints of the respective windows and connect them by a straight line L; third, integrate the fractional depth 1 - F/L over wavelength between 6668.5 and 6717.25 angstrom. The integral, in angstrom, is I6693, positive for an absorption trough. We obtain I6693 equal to 0.6 angstrom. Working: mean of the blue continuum 15.9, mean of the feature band 15.7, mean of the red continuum 15.9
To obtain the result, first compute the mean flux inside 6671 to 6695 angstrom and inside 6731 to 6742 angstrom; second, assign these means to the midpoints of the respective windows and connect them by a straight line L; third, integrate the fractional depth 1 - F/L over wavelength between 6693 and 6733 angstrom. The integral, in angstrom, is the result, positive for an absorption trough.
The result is 1.3 angstrom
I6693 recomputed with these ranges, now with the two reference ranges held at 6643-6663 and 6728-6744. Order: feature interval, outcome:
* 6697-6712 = 0.21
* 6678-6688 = 0.08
